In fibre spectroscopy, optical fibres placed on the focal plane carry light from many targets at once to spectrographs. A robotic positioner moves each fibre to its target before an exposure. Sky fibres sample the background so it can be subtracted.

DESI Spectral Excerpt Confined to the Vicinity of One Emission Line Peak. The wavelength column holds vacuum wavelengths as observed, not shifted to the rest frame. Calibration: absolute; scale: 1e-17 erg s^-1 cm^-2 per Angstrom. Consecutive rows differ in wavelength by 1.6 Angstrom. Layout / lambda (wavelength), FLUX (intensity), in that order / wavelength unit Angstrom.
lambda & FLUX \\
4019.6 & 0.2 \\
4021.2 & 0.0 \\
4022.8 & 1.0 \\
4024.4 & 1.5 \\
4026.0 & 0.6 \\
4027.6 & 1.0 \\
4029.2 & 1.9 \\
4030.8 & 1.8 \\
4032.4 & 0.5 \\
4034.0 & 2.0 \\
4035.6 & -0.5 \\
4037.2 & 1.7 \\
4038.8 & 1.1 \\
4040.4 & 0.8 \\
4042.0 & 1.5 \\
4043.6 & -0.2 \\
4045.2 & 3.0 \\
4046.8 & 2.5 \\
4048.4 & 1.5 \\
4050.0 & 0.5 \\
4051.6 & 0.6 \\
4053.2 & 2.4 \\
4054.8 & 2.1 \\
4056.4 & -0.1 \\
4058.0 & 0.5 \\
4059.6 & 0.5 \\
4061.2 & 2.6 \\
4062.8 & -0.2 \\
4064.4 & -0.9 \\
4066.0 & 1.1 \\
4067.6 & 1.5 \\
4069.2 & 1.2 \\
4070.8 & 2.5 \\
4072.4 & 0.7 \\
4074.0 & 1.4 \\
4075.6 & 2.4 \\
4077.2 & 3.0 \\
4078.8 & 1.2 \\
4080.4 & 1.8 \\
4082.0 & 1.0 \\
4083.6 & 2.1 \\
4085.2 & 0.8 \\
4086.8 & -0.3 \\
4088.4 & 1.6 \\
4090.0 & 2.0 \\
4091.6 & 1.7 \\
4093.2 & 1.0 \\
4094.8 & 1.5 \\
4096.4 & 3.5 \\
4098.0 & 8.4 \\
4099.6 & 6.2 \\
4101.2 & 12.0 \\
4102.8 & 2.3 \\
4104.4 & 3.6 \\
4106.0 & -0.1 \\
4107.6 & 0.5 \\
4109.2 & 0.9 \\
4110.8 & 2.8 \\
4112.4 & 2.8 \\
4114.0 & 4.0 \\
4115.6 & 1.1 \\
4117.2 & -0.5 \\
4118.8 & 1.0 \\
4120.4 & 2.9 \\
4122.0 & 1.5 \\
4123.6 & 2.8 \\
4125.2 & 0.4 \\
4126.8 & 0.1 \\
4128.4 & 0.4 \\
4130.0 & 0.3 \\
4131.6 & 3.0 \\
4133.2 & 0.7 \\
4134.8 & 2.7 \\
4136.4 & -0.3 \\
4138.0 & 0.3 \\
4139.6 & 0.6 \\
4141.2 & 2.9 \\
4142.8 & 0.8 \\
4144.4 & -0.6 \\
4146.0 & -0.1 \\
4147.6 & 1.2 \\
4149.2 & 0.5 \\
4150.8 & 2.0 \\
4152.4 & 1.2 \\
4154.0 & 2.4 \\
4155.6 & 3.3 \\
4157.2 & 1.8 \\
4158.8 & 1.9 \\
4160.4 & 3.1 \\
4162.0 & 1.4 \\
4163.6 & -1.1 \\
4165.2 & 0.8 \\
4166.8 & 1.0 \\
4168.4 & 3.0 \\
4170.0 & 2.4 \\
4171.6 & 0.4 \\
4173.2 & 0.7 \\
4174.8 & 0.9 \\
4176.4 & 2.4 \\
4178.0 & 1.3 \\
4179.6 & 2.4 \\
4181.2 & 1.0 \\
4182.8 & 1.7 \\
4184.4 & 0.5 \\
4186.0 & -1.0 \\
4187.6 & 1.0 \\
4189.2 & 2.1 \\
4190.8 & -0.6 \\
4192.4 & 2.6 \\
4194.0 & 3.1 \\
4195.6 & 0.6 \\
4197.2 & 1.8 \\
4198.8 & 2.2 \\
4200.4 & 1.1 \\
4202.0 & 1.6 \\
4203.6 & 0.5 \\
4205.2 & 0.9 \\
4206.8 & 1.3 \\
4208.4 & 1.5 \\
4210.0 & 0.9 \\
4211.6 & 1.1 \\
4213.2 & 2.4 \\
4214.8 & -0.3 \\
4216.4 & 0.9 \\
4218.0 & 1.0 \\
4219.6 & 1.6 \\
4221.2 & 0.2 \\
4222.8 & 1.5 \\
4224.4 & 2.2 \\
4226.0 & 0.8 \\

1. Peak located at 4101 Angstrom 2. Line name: [O II] 3727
